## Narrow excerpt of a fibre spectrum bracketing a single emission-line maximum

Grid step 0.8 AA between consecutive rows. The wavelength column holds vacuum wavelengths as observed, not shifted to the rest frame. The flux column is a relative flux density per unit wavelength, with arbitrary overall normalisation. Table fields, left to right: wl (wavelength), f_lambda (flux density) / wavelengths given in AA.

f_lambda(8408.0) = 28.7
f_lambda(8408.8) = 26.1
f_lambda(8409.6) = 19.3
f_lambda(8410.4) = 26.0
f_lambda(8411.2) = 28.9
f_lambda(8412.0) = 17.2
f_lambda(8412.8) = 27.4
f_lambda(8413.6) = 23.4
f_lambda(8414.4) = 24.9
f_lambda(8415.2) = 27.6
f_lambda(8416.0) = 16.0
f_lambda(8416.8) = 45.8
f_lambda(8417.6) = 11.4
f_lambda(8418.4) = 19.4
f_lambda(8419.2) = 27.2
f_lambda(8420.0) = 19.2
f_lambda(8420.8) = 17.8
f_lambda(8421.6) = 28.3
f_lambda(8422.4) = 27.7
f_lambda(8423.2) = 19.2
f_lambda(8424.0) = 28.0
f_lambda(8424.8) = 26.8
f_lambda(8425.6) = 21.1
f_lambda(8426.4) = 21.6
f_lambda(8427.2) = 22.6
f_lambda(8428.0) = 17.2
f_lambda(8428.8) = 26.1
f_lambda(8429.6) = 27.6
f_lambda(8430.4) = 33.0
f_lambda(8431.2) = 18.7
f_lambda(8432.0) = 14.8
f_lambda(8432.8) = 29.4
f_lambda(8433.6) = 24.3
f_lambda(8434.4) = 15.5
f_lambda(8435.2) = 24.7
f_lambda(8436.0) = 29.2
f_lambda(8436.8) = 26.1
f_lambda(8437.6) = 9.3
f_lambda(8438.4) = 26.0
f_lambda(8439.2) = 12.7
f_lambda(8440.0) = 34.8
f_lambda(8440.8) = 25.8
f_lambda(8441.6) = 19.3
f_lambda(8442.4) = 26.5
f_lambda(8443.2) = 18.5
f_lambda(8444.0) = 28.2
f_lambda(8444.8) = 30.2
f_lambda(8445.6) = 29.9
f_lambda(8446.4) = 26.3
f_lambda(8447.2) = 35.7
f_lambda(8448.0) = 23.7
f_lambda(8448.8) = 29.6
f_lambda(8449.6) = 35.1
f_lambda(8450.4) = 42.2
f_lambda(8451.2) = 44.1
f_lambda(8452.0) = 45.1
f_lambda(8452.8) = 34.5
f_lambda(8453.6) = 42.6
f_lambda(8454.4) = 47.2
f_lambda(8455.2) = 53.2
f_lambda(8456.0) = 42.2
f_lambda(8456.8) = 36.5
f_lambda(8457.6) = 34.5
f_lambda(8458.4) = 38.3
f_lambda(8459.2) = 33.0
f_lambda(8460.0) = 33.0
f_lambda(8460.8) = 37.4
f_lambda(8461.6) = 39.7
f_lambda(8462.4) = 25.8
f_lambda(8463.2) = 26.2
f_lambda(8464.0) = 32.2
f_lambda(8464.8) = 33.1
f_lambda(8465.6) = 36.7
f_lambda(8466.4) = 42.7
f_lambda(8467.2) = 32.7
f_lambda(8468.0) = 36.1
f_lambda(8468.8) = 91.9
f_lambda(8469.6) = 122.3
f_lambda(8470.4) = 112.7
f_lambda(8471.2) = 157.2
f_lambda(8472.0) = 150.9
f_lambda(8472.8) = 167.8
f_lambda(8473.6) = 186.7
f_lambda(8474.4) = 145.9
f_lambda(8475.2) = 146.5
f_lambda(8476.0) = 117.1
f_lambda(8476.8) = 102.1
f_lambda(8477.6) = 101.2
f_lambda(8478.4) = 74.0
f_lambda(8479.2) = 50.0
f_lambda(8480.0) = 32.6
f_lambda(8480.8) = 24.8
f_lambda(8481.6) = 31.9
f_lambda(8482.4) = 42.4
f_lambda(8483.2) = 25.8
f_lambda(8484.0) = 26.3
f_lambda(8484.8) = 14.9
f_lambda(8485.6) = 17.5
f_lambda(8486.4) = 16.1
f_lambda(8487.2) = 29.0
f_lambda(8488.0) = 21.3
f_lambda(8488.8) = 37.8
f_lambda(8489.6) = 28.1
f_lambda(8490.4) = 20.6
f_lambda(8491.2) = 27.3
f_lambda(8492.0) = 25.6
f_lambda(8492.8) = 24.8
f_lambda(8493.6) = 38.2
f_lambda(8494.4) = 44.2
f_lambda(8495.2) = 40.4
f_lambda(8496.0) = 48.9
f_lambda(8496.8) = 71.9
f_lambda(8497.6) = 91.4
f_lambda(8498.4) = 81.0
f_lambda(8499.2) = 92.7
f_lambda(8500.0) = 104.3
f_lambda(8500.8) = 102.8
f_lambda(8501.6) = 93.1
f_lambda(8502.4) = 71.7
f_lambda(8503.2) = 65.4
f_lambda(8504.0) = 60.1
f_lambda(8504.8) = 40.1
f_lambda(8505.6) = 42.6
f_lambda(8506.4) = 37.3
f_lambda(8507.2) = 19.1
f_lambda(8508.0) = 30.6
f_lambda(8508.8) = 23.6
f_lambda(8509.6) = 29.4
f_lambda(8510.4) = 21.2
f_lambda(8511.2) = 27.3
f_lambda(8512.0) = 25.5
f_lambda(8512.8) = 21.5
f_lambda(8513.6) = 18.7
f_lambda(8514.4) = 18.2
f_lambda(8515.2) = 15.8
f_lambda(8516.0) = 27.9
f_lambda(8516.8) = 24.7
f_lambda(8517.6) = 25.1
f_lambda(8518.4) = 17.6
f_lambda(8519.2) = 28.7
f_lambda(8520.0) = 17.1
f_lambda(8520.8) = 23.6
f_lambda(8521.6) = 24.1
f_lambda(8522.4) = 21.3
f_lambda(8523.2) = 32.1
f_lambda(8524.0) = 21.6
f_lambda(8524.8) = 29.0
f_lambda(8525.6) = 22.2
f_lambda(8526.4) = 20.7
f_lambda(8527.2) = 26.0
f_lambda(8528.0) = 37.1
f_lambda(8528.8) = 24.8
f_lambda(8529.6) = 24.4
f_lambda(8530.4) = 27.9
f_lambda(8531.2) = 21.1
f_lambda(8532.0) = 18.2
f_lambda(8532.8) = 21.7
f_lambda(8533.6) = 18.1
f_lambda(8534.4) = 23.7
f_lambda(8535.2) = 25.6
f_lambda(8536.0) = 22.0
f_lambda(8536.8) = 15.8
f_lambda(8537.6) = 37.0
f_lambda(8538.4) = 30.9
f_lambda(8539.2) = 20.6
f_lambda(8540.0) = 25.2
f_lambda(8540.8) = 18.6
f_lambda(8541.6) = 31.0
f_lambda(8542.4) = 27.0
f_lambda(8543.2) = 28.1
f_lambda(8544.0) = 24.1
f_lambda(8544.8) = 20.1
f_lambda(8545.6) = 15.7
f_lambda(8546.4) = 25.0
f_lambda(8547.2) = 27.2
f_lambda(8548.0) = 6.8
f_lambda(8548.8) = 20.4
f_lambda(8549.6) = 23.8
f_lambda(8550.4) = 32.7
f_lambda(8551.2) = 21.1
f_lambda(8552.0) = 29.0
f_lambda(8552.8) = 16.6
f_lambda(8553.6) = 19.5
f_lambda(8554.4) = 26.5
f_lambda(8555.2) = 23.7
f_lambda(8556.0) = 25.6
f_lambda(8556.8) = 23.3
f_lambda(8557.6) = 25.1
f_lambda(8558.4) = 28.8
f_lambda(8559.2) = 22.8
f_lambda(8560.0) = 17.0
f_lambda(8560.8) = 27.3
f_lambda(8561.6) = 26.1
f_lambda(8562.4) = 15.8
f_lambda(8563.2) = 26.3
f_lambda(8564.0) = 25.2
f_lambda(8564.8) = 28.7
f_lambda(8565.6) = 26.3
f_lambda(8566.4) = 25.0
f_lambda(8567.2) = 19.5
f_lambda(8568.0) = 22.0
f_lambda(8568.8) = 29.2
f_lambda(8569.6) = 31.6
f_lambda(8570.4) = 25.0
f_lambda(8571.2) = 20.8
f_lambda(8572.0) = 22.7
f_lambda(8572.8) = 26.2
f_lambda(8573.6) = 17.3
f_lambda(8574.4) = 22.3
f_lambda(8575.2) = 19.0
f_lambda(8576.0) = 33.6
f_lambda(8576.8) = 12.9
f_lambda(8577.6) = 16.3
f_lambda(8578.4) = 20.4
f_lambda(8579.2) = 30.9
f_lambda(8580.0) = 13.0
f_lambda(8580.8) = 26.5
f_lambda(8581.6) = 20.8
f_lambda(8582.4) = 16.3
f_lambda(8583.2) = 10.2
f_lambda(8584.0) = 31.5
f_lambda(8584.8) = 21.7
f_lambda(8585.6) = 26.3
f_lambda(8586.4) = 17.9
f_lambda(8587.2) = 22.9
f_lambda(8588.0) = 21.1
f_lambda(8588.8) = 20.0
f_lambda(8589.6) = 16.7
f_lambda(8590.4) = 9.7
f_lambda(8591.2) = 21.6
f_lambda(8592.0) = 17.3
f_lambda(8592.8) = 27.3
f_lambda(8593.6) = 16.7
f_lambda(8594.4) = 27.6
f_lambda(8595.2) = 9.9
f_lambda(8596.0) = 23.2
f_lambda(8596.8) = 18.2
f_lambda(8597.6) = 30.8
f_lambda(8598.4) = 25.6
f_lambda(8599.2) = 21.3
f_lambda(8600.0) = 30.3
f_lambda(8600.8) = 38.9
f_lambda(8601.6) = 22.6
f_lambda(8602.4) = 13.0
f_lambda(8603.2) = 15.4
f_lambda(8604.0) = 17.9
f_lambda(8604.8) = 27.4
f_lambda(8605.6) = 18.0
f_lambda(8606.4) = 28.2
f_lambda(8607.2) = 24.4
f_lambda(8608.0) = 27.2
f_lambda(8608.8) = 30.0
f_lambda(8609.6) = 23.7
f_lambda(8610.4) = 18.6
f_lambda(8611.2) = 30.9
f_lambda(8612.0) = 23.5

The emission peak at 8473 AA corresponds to H-alpha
